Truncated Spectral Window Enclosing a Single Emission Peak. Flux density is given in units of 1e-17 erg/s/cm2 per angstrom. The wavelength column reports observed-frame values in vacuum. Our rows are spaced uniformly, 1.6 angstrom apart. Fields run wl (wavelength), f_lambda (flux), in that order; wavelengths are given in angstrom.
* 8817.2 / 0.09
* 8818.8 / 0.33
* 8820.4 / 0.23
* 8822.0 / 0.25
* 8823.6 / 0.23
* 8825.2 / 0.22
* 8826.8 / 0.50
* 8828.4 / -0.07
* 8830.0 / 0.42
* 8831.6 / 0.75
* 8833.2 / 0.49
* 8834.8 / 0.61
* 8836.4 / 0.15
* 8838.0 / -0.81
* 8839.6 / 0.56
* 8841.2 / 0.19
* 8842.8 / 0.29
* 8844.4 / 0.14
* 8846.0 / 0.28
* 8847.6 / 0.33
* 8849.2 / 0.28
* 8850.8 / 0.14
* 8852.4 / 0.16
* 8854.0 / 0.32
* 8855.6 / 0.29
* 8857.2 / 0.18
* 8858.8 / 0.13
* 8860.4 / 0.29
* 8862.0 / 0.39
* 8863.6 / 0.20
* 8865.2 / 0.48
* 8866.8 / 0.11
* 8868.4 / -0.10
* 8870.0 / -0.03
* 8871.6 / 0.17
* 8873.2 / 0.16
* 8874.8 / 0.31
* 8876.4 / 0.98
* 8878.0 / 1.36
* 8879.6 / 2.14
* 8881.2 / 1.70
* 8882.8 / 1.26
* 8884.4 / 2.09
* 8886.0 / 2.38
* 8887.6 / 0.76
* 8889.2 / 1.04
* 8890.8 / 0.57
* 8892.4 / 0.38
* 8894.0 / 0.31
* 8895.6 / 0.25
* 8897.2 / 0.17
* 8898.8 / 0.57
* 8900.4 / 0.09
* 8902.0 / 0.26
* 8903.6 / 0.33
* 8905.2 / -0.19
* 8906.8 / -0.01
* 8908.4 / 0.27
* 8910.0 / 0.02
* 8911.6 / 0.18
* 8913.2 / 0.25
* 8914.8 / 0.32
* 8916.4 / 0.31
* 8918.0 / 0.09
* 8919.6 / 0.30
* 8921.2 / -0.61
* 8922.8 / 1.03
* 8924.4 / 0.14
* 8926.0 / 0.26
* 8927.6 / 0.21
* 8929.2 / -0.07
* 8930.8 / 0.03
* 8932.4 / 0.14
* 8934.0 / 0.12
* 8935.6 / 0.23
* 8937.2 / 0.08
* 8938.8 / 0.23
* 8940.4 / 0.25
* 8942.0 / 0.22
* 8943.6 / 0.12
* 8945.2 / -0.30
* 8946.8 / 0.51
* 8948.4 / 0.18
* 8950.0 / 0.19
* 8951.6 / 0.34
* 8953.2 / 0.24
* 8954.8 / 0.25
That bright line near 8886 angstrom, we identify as [O II]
